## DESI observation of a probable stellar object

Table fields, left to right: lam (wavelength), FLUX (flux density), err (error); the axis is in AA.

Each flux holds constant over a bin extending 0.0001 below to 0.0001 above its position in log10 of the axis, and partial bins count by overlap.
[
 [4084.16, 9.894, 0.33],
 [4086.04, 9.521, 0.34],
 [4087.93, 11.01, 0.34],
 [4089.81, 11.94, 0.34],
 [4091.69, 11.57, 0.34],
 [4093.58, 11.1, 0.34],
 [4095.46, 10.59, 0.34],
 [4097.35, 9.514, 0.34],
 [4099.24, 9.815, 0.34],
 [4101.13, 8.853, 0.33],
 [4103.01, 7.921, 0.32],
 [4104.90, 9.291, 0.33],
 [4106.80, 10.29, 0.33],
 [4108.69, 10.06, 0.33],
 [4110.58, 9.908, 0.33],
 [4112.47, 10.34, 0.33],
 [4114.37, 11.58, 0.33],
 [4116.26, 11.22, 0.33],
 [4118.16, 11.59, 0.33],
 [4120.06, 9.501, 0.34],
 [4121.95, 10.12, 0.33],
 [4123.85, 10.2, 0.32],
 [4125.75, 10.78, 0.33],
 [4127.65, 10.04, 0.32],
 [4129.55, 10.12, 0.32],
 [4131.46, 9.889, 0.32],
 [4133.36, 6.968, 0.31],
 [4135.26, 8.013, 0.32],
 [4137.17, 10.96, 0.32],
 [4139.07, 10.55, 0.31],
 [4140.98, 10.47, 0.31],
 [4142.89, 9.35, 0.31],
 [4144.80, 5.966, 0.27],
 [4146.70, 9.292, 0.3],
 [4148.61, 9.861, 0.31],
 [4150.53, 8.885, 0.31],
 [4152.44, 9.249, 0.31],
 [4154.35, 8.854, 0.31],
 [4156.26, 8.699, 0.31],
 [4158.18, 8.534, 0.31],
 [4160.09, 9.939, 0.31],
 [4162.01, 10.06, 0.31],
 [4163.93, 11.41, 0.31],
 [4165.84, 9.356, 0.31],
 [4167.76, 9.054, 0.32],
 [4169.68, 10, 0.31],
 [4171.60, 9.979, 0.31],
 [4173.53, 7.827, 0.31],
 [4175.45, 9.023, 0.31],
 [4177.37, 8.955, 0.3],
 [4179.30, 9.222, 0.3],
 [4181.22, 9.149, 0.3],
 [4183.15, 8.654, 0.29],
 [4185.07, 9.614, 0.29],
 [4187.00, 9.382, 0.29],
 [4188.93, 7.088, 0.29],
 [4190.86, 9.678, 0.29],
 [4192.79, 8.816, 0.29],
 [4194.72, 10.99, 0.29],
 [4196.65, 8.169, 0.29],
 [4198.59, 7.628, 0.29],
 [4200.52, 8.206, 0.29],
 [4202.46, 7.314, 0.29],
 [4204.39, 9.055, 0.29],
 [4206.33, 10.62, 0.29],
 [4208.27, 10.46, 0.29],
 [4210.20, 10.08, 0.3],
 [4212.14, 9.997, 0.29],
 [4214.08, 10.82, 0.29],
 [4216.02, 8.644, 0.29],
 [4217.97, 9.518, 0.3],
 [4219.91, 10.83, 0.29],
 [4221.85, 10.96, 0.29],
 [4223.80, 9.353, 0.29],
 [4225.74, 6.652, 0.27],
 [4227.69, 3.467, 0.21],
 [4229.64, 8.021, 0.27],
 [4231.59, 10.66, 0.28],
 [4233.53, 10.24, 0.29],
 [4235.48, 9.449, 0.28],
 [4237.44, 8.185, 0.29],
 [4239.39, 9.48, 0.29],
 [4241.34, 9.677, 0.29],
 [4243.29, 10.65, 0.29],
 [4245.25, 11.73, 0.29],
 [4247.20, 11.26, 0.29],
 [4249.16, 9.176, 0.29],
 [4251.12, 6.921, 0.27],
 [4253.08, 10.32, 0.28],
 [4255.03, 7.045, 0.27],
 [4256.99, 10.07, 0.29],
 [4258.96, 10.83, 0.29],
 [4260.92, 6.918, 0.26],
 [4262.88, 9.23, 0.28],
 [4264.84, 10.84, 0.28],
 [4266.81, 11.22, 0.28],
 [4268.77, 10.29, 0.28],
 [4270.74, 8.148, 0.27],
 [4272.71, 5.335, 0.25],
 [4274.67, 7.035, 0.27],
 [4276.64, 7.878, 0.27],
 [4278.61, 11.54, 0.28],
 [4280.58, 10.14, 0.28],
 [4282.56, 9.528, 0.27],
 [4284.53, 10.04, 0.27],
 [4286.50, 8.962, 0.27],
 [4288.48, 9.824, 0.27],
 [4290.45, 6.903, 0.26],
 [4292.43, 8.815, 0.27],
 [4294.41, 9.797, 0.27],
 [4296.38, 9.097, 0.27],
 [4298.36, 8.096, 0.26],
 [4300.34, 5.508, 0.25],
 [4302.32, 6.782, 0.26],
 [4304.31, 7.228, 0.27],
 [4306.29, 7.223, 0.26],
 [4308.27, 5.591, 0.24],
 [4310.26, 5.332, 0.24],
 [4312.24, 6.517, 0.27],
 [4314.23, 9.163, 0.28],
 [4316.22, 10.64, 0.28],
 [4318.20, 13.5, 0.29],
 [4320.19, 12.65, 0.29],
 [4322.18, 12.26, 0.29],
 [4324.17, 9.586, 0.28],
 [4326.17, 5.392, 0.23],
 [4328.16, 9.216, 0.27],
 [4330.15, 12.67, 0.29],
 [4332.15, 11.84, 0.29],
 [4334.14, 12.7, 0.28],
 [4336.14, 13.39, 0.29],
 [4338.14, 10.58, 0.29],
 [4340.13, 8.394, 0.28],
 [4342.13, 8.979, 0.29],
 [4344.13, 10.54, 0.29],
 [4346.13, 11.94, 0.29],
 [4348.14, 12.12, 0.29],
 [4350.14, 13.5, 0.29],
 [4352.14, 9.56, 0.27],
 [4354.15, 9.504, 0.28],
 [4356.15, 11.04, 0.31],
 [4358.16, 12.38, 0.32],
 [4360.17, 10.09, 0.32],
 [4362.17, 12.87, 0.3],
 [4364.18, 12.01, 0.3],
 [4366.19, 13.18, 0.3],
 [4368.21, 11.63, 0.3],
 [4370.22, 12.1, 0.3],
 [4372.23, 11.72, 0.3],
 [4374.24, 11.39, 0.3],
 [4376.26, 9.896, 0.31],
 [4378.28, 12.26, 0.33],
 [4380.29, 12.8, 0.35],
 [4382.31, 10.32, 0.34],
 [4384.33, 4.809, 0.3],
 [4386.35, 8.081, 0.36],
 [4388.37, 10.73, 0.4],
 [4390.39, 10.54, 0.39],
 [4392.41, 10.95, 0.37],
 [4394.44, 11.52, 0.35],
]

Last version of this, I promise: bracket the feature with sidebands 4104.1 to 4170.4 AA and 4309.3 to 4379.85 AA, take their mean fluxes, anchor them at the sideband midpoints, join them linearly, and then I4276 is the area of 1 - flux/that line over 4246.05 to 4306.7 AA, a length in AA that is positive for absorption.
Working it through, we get 9.86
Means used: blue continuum 9.72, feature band 8.8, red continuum 10.9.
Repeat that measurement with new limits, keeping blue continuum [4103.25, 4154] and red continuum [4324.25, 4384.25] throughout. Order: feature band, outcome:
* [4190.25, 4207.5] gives 2.1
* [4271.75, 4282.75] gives 2.2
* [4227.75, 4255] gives 2.7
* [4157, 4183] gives 1.5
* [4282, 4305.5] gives 5.2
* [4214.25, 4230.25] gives 2.7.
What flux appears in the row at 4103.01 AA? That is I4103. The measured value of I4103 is 7.921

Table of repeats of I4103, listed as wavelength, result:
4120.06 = 9.501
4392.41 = 10.95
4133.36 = 6.968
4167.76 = 9.054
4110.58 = 9.908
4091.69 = 11.57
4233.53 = 10.24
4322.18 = 12.26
